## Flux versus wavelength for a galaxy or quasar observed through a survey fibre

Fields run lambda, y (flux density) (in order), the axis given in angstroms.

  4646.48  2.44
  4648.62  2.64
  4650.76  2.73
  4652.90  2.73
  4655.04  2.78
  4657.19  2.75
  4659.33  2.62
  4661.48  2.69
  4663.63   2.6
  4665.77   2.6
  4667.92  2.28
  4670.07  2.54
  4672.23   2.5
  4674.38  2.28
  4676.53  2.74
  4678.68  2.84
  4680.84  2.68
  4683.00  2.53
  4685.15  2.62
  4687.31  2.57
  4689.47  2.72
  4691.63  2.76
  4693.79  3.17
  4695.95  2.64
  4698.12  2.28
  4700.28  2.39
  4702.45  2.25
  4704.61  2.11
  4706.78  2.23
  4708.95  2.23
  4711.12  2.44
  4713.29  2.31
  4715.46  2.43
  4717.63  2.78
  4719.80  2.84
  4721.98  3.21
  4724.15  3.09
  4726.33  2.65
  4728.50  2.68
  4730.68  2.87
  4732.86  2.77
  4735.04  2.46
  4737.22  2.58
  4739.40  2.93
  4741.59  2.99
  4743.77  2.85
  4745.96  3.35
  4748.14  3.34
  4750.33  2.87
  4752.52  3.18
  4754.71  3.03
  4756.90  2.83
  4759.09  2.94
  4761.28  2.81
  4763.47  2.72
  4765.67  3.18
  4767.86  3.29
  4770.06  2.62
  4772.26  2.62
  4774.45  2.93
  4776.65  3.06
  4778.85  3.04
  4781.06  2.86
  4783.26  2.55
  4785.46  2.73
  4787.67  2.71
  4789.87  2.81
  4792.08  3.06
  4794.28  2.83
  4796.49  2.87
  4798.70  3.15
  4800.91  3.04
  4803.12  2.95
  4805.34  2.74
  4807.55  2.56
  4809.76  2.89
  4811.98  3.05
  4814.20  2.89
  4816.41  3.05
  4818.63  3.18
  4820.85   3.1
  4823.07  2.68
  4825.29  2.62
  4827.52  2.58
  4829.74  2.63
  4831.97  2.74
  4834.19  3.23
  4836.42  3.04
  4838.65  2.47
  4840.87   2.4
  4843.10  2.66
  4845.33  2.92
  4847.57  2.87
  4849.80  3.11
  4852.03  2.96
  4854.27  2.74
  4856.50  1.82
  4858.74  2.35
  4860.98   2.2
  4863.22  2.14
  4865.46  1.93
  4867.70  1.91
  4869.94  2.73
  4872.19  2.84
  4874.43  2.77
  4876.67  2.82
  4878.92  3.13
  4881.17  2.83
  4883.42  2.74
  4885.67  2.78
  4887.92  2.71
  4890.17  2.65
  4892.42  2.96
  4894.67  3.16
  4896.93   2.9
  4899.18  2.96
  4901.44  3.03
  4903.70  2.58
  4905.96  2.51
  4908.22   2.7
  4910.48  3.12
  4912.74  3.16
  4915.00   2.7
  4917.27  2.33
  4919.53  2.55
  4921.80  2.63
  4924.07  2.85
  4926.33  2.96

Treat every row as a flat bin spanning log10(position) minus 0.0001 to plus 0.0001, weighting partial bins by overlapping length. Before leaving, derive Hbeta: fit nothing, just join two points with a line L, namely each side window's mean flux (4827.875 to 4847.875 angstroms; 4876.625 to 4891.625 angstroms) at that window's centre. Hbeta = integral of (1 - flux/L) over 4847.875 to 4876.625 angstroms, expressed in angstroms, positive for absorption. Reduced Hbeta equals 3.1 angstroms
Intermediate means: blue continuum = 2.76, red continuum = 2.81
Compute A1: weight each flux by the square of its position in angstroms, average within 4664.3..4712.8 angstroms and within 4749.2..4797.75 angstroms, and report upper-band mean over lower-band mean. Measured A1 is 1.19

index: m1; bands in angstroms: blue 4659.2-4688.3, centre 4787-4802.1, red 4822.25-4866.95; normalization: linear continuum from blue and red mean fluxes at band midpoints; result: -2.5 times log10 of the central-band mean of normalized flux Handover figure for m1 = -0.13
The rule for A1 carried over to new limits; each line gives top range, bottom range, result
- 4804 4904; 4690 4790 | 1.04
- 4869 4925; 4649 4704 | 1.18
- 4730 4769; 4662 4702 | 1.17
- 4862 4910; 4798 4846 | 0.98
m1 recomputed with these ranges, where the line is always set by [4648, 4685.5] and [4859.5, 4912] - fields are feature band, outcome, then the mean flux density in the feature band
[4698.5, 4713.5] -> 0.16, 2.28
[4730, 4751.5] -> -0.10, 2.9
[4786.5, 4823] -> -0.10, 2.92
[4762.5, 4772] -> -0.10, 2.92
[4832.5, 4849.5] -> -0.05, 2.81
